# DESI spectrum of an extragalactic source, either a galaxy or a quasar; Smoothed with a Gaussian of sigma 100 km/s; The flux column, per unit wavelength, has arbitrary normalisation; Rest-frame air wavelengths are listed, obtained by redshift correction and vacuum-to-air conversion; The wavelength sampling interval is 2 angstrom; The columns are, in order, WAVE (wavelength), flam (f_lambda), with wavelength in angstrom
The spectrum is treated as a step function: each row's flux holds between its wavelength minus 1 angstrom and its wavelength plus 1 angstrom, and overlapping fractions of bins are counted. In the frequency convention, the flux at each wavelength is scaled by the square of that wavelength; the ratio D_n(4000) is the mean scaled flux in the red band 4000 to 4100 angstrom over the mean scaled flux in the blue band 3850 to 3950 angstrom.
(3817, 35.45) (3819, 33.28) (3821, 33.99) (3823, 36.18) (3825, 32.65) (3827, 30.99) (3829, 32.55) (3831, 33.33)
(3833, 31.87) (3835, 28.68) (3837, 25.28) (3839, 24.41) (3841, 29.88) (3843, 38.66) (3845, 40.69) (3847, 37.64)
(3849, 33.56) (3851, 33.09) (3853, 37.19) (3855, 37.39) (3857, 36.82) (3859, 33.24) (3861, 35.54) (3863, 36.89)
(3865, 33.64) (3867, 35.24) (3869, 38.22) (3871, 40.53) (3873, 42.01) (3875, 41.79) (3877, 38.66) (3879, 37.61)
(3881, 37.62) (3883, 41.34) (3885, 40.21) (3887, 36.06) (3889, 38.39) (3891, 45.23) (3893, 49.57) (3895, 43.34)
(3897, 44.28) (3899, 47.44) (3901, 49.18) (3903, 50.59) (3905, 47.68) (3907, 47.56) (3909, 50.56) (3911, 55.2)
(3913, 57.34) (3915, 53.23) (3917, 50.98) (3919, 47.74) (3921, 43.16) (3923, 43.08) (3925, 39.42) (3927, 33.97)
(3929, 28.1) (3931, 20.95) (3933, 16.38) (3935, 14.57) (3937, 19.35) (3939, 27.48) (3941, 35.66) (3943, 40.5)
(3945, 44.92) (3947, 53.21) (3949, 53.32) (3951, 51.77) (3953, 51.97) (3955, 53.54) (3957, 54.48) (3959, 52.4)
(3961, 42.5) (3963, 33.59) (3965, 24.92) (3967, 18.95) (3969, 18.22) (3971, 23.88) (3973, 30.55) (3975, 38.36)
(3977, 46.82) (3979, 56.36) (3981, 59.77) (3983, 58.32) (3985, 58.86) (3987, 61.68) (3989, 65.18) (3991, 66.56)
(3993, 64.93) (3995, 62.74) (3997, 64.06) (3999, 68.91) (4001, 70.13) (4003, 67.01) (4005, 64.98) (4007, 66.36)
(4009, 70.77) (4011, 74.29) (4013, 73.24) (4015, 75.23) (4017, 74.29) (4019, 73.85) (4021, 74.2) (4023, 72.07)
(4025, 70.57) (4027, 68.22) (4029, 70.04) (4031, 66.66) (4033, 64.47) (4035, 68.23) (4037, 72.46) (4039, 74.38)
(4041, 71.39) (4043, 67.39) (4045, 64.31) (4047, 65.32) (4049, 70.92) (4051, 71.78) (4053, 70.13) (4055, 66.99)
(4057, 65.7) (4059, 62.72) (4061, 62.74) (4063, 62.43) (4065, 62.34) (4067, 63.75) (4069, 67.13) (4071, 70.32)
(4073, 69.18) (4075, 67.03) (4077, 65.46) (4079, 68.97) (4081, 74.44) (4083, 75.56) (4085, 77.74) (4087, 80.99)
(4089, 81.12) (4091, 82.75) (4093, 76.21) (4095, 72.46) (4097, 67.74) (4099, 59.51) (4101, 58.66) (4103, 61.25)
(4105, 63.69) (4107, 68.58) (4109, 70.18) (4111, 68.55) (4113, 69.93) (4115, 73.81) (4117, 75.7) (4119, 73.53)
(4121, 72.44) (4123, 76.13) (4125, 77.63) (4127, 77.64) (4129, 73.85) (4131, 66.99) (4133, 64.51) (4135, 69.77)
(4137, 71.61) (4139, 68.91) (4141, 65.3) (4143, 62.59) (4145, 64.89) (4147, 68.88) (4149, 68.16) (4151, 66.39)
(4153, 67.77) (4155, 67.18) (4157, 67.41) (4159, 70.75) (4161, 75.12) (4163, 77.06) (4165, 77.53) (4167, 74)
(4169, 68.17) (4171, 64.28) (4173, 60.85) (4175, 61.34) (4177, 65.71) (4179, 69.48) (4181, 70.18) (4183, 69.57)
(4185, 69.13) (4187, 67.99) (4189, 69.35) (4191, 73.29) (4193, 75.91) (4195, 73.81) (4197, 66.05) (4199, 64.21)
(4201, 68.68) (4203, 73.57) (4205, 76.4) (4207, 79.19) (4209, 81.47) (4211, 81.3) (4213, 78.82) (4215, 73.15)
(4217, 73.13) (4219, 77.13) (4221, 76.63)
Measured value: 1.88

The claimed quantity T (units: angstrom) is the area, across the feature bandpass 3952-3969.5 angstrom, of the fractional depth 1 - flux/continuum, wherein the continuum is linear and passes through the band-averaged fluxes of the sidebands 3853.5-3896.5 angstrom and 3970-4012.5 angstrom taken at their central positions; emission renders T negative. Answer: 4.6 angstrom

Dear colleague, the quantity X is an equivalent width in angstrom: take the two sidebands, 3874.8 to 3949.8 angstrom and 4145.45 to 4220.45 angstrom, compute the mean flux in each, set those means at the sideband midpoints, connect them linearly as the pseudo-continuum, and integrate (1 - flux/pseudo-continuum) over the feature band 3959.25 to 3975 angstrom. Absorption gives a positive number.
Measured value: 5.9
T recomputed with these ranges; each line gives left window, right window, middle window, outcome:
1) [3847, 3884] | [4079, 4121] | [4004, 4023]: -4.2 angstrom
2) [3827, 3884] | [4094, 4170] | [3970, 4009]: -4.3 angstrom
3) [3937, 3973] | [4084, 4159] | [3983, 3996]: -4.9 angstrom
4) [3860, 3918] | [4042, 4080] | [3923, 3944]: 9.0 angstrom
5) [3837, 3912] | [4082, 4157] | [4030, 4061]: -3.4 angstrom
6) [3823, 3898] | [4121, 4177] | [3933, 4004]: 3.5 angstrom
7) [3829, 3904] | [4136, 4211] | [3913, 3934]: 2.4 angstrom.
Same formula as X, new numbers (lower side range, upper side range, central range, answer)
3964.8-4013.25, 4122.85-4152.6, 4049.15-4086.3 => -3.25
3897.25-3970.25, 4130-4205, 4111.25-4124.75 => -2.26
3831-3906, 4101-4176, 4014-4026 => -3.80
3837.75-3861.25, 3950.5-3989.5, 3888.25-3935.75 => -3.43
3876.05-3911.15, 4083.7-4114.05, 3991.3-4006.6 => -2.21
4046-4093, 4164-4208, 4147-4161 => 0.28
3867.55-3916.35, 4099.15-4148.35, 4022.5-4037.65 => -2.46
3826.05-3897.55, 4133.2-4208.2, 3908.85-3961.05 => 2.90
